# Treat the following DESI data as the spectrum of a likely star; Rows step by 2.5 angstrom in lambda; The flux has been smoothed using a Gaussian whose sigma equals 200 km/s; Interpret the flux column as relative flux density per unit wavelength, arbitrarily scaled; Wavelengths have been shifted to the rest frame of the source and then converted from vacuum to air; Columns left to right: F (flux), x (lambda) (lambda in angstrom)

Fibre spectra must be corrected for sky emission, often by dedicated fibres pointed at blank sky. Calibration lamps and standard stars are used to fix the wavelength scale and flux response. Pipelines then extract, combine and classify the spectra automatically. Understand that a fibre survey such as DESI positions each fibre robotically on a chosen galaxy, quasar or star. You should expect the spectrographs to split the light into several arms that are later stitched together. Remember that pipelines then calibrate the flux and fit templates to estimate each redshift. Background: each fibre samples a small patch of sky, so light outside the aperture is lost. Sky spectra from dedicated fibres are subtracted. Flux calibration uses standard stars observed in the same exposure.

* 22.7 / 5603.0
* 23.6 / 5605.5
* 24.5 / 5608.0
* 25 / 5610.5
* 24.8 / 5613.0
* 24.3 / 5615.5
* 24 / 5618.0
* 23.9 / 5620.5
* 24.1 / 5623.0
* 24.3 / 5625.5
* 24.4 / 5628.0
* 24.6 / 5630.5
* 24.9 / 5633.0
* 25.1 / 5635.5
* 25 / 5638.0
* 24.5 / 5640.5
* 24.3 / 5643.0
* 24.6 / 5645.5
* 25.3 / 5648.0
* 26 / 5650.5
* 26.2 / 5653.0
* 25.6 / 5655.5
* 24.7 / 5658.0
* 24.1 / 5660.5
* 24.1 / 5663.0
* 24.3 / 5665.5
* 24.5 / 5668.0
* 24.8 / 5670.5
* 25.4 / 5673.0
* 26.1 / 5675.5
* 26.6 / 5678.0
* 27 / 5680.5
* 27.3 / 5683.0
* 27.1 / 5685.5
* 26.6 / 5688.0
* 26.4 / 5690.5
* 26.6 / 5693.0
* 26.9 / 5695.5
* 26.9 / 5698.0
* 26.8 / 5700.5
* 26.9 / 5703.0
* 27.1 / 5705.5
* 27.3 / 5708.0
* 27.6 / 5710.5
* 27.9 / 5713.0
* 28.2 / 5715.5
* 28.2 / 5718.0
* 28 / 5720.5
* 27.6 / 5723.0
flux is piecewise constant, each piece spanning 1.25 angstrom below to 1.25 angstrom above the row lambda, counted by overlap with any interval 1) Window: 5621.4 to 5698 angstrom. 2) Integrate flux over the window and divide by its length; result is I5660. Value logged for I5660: 25.4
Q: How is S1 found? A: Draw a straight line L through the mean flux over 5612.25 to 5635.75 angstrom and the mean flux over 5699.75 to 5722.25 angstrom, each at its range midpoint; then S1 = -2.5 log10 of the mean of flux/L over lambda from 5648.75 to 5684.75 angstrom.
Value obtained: 0.02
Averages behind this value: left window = 24.4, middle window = 25.5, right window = 27.6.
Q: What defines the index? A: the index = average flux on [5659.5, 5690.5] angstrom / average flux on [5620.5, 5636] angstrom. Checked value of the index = 1.05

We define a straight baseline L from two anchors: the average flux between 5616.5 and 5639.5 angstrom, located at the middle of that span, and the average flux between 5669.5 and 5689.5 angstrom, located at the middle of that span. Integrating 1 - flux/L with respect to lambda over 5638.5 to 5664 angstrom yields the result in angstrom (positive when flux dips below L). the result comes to 0.4 angstrom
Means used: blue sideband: 24.5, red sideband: 26.4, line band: 24.9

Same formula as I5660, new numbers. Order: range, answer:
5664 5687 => 25.9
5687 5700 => 26.7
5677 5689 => 26.9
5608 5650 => 24.6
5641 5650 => 24.8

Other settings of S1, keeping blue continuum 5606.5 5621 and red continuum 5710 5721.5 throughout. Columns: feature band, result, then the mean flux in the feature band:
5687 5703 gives 0.02 mag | 26.7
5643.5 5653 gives 0.01 mag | 25.3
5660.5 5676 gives 0.07 mag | 24.7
